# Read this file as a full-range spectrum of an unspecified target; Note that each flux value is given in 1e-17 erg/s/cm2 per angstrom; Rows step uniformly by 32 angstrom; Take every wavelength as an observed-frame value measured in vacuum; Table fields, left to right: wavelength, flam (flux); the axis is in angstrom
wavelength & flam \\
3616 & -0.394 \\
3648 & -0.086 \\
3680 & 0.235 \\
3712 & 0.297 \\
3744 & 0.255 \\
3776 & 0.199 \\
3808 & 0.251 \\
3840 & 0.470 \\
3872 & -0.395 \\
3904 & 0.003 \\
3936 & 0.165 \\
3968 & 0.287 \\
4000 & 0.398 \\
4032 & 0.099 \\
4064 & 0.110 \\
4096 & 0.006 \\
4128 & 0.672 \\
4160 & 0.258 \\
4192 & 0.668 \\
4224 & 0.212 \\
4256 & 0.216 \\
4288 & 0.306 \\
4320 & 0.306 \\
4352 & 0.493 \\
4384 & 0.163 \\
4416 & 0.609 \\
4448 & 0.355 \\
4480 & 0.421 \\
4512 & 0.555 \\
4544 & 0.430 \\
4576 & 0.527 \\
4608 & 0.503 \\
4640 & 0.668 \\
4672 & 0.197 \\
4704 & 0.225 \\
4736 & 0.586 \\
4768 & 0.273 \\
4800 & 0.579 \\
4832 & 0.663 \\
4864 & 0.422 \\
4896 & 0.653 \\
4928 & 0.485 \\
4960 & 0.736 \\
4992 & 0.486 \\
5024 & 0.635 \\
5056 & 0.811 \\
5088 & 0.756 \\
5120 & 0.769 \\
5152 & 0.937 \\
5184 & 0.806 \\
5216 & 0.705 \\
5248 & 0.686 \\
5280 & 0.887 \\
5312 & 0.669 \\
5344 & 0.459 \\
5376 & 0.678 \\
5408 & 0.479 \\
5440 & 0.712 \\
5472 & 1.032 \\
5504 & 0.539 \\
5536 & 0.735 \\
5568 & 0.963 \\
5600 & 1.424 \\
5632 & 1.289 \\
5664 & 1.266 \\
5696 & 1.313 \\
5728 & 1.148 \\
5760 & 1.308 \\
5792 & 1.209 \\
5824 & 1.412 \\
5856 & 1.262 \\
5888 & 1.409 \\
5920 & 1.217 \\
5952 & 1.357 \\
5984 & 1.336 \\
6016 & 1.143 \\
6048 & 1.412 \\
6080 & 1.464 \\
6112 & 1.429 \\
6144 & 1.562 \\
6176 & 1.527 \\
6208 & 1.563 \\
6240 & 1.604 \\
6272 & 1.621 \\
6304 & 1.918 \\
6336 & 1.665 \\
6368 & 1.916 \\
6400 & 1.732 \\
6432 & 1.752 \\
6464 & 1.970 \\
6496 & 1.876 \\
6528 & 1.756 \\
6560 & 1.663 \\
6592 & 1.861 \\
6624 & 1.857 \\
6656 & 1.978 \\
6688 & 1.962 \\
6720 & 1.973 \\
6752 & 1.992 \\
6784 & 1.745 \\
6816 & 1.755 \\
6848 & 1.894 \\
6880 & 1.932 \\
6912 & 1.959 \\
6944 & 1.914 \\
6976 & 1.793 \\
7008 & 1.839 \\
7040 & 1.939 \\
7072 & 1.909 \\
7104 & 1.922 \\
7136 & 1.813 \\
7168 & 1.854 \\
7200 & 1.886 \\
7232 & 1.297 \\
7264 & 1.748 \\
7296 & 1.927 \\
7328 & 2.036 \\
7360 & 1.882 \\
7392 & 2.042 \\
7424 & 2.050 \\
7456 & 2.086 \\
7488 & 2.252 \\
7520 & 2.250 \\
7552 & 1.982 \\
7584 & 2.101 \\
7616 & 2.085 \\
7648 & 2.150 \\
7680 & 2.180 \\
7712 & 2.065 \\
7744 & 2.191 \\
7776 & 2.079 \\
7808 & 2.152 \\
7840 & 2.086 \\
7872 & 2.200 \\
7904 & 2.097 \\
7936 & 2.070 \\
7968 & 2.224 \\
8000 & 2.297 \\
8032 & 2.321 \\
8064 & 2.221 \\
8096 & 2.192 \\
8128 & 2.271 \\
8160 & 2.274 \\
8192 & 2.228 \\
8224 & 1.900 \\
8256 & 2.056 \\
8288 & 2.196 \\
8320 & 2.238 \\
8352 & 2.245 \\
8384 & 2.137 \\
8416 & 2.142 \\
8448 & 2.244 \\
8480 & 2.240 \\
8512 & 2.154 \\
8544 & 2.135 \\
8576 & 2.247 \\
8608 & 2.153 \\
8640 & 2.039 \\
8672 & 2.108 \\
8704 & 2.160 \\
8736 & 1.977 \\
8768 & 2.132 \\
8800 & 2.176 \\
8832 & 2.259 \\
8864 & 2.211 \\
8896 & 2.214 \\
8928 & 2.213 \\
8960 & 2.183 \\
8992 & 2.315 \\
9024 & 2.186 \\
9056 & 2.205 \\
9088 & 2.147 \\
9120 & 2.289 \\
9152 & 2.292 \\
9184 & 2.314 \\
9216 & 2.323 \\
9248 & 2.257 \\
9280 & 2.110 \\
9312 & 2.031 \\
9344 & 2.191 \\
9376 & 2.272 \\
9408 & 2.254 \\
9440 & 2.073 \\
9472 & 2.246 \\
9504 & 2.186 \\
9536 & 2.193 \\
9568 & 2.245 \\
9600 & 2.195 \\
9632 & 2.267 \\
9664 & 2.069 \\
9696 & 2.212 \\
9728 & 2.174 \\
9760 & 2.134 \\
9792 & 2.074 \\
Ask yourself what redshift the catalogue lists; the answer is 0.397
